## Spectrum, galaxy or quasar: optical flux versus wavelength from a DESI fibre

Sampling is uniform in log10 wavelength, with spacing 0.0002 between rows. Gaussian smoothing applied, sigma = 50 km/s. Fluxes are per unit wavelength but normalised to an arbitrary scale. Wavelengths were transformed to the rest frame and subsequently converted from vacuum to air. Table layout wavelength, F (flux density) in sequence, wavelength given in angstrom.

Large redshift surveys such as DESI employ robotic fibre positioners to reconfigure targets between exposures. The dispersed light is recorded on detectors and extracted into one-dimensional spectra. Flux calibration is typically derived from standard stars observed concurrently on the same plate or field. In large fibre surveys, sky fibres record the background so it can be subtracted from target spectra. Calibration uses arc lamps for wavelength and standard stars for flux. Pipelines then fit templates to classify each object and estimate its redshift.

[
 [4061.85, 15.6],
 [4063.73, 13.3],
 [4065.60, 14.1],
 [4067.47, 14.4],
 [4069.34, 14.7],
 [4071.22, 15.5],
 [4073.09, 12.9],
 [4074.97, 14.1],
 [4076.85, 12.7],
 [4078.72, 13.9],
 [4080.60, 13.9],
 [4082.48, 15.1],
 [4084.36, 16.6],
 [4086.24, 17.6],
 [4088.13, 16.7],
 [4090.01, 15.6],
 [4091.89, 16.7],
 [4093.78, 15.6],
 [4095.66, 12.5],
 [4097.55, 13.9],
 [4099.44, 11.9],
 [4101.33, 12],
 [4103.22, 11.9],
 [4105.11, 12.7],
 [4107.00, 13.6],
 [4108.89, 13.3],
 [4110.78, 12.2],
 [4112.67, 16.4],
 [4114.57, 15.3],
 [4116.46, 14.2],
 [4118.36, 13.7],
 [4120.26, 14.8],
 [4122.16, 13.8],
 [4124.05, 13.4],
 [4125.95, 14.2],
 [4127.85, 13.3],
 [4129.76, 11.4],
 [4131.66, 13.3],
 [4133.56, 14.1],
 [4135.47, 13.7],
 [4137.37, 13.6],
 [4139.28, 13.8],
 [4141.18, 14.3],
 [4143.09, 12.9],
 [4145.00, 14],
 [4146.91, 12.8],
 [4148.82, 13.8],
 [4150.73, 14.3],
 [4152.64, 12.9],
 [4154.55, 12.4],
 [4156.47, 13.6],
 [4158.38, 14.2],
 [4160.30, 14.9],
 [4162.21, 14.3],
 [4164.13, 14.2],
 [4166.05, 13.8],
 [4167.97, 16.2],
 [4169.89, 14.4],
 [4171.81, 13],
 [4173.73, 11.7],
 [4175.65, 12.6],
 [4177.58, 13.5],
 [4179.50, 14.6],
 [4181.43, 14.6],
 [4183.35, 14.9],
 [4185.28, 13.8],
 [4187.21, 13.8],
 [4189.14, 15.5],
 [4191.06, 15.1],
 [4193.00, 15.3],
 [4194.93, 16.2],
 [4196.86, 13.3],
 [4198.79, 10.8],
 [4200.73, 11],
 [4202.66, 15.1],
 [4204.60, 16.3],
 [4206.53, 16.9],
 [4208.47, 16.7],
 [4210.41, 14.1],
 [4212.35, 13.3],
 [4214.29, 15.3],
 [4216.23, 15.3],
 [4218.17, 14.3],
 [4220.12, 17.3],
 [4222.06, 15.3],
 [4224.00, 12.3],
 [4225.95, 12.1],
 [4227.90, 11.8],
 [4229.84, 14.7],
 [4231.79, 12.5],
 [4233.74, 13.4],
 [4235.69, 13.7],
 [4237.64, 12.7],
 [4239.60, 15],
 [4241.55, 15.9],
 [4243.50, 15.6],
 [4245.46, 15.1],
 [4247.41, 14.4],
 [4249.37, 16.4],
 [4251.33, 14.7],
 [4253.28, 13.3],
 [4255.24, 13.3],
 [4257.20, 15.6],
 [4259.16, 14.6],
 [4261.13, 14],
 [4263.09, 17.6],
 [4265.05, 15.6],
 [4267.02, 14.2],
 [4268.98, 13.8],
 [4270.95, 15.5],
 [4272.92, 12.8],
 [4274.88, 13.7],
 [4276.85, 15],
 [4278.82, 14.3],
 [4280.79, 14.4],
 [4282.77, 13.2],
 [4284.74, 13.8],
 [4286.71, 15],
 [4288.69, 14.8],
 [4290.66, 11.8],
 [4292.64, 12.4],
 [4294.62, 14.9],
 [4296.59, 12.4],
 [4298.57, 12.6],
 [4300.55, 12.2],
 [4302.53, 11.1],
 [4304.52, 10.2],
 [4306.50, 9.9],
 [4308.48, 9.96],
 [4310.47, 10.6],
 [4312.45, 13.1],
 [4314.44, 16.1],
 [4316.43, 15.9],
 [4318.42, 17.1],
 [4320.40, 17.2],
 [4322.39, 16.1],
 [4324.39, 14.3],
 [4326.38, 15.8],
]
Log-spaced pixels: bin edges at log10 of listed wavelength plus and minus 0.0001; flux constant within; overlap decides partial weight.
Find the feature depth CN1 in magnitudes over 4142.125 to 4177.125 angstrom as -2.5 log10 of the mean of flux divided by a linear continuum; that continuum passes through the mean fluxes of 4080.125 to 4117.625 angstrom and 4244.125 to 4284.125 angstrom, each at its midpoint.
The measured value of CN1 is 0.061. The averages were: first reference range 14.4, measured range 13.7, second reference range 14.6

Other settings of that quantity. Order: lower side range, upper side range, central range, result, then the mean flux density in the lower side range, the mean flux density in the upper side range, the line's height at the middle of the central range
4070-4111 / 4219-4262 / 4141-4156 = 0.065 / 14.2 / 14.3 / 14.2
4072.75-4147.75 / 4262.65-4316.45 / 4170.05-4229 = -0.041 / 14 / 13.4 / 13.7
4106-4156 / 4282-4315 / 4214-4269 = -0.123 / 13.7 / 12.5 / 12.9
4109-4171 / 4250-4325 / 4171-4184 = 0.027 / 13.9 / 13.9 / 13.9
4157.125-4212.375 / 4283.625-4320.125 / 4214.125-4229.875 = -0.022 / 14.3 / 13.1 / 13.9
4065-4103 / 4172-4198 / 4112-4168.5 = 0.032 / 14.5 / 14.2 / 14.3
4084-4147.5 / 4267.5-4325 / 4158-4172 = -0.045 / 14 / 13.6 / 13.9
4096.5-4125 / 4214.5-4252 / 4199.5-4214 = -0.041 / 13.5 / 14.4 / 14.2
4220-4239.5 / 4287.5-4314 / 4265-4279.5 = -0.132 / 13.5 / 12.1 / 12.7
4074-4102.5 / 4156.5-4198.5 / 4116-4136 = 0.063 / 14.6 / 14.2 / 14.4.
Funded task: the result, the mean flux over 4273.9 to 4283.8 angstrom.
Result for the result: 14.1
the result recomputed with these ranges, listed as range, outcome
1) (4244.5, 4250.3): 15.3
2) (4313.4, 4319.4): 16.3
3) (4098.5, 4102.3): 11.9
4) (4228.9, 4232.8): 13.6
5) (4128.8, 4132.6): 12.3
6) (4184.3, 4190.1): 14.4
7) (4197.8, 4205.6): 13.3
